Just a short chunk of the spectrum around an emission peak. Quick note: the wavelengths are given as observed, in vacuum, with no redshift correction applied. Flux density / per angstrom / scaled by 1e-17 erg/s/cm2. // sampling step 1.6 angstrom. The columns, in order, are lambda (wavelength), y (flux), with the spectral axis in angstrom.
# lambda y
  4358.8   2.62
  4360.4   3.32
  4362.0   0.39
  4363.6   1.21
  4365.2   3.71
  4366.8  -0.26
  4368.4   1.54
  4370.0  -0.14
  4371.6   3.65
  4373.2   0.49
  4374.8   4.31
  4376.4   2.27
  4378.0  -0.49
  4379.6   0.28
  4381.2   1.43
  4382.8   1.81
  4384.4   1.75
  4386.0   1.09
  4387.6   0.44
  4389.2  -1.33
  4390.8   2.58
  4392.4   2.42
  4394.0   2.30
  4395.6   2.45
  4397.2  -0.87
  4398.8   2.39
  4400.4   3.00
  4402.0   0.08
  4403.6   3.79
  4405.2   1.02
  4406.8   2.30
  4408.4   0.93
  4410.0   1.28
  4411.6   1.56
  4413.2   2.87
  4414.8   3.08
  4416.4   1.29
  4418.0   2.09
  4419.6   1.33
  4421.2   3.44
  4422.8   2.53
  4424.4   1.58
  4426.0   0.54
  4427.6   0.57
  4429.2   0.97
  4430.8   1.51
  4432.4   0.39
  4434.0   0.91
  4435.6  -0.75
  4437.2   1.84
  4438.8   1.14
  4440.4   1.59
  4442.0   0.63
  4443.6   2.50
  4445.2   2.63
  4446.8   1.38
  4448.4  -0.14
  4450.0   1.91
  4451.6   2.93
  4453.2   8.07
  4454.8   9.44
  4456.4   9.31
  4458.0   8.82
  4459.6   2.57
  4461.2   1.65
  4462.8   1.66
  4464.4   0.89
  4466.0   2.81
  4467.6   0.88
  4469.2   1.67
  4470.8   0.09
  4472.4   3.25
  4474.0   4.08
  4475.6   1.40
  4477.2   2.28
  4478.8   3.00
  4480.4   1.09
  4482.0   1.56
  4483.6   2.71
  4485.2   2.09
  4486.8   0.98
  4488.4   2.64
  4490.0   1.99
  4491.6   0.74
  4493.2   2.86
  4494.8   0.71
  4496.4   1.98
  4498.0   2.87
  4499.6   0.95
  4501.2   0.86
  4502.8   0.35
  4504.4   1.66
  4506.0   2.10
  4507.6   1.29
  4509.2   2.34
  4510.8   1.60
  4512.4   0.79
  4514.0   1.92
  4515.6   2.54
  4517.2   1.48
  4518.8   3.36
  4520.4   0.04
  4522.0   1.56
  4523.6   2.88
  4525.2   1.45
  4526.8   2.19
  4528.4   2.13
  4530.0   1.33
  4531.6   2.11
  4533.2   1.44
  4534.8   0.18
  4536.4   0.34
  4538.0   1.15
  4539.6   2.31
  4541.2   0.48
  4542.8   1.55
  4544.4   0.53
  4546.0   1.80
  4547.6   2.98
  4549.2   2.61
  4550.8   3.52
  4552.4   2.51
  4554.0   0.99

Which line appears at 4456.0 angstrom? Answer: [O II]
